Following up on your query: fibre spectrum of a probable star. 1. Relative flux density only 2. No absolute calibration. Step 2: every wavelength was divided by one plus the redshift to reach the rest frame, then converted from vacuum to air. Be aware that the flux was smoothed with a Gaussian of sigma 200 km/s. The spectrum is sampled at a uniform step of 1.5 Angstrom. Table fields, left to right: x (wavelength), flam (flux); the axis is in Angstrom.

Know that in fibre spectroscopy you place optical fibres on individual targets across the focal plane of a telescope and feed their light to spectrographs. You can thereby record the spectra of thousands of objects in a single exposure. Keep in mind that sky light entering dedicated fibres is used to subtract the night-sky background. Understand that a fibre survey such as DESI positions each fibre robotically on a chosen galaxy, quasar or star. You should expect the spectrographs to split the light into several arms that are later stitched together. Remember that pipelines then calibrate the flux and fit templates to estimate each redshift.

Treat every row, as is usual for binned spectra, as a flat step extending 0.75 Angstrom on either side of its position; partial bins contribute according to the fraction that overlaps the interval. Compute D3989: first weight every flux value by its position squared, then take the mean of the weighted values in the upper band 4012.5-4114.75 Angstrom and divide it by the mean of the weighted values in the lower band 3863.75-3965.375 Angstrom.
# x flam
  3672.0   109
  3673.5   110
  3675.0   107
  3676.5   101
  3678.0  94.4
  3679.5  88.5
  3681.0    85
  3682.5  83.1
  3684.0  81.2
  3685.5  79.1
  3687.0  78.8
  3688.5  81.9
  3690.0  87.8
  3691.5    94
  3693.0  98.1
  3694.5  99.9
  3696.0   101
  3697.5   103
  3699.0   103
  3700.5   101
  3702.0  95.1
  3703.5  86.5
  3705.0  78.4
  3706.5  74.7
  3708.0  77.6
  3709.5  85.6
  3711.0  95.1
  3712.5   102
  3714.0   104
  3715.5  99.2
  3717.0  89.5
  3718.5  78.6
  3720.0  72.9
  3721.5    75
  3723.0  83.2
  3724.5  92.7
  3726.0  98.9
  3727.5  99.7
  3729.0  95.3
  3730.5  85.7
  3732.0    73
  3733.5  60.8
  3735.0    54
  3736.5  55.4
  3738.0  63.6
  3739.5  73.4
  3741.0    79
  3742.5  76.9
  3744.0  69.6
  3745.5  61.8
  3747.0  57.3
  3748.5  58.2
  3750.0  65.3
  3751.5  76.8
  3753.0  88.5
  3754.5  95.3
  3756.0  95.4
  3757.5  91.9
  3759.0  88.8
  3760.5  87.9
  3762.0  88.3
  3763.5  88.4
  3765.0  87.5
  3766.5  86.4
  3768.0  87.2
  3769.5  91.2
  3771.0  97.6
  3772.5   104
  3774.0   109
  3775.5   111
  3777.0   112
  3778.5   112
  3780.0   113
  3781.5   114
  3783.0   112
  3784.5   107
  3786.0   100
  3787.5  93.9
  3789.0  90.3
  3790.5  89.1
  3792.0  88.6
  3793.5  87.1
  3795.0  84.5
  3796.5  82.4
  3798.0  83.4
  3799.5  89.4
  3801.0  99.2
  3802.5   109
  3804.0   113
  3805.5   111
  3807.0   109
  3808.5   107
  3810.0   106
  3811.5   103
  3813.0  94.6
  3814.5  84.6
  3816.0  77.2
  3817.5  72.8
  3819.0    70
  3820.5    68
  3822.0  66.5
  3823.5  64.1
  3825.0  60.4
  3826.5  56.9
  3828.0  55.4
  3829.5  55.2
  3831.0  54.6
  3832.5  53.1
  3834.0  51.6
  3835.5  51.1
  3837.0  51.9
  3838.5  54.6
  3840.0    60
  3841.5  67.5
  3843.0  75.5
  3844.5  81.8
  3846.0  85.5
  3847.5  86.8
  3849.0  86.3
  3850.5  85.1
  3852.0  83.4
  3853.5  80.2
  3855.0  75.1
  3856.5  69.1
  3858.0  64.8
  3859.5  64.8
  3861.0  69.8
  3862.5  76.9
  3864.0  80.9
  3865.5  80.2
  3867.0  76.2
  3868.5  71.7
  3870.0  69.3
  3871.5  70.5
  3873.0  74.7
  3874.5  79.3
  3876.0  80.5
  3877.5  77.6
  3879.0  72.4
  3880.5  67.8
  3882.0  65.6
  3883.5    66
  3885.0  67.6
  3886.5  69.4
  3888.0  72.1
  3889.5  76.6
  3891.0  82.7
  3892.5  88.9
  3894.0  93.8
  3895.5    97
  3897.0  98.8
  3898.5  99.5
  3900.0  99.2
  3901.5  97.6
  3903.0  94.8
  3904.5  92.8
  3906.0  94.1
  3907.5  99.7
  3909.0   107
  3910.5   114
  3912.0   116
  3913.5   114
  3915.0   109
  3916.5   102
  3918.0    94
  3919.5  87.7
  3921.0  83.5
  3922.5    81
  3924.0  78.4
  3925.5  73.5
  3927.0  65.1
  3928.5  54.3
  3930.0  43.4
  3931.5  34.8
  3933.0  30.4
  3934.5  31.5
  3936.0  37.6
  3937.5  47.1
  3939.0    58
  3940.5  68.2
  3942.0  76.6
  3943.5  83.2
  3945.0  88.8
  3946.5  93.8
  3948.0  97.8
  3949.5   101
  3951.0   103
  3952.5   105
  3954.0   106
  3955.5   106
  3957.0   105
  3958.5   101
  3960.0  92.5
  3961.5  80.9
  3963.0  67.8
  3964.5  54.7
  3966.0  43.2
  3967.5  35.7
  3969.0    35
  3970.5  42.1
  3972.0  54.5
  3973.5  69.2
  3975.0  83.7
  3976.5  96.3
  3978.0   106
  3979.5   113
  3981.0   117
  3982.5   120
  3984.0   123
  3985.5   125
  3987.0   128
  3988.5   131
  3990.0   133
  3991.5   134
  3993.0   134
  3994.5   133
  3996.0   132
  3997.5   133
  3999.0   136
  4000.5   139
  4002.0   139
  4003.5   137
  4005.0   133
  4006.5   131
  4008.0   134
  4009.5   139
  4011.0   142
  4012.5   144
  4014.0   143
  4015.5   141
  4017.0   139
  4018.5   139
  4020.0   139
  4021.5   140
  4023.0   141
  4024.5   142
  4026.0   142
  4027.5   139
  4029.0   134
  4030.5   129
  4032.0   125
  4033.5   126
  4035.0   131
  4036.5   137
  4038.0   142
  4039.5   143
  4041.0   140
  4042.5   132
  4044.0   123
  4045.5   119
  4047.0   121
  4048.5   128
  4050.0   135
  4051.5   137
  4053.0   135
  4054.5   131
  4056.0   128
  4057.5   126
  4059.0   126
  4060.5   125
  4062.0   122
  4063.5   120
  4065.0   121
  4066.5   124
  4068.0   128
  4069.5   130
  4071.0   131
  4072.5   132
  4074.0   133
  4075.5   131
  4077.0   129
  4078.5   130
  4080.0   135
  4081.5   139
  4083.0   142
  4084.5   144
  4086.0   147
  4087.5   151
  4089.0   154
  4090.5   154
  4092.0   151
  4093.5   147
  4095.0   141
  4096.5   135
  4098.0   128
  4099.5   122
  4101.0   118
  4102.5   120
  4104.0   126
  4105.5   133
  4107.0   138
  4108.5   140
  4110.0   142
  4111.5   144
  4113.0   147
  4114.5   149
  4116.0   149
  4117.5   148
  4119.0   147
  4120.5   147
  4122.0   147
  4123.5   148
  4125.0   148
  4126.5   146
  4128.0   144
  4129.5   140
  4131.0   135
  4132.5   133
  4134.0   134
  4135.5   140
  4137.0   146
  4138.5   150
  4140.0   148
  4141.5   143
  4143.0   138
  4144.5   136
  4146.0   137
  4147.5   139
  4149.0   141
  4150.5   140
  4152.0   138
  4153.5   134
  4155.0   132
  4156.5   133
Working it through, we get 1.78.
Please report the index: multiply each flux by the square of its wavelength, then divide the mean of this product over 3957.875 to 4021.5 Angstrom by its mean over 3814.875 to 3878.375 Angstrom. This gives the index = 1.73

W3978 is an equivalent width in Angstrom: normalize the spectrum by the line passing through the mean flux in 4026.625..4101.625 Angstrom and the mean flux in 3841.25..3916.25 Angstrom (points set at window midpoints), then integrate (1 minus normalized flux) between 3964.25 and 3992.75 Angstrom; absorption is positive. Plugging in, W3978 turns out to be 4.6 Angstrom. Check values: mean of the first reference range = 83.6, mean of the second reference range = 133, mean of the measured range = 93.2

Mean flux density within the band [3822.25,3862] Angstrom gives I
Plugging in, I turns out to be 67.2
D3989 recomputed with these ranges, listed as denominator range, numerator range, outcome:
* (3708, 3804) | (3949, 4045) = 1.50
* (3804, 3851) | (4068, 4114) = 2.09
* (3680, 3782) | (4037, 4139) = 1.88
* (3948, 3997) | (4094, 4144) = 1.54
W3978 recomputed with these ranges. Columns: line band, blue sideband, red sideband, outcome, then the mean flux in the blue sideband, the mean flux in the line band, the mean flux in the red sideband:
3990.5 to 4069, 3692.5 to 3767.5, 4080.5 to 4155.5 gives -3.5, 83.9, 133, 141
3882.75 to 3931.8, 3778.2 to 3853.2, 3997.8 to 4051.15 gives 8.8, 83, 86.8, 136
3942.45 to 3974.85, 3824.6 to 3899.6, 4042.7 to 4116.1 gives 6.5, 72.9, 79.4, 134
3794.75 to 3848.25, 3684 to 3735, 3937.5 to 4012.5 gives 9.4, 88.2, 77.6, 103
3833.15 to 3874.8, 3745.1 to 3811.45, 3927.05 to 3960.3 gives 6.4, 94.1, 72.2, 75.2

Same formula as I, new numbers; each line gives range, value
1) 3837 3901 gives 77.1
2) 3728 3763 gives 76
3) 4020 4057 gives 133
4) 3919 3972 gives 70.9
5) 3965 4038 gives 120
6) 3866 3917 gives 86.9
